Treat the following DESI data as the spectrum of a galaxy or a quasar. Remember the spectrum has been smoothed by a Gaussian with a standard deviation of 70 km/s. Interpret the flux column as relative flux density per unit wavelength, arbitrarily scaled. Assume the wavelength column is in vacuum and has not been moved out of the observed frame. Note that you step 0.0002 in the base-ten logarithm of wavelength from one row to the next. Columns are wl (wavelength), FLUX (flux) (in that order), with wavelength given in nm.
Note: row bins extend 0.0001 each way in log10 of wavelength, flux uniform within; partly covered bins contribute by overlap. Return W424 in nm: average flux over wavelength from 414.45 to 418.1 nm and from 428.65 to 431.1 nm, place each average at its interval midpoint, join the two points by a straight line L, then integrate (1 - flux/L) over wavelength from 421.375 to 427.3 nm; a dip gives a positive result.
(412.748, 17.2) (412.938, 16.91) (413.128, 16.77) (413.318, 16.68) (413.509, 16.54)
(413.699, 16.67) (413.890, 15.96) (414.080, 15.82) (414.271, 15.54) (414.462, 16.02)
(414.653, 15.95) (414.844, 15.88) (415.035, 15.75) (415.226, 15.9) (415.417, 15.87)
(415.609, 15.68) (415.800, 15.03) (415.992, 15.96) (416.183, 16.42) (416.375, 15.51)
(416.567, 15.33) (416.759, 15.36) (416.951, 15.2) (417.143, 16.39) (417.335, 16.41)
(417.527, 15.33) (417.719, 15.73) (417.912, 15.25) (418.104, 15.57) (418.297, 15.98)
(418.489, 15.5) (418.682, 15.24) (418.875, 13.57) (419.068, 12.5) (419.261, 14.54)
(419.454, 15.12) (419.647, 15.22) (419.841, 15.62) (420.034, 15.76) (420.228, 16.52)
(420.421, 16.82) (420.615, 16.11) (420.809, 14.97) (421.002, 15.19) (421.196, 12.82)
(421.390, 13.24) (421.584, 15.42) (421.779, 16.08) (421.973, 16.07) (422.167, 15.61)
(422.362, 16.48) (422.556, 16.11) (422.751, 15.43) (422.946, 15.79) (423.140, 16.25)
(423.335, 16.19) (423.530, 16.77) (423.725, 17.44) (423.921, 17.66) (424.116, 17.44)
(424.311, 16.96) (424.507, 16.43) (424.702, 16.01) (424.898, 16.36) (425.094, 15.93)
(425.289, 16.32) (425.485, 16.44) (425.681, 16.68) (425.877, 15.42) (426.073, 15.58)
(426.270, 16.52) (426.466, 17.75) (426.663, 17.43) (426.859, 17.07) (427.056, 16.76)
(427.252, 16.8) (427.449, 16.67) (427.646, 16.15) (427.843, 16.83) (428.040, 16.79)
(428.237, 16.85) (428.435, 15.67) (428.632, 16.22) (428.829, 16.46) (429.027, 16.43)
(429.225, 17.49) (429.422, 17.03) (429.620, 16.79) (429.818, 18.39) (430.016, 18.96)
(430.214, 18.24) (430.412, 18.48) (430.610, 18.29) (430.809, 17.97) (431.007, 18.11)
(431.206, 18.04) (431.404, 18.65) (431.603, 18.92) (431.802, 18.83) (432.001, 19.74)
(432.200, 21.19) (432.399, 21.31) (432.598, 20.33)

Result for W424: 0.18 nm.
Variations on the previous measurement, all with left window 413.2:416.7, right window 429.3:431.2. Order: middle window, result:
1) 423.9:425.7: 0.07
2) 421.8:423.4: 0.09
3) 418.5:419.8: 0.16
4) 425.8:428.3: 0.13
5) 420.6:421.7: 0.15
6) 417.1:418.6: 0.05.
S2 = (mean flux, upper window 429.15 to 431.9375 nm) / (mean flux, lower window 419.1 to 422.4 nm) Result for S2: 1.2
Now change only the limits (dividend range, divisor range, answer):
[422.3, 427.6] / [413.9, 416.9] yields 1.05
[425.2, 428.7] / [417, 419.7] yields 1.09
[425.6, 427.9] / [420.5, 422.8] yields 1.09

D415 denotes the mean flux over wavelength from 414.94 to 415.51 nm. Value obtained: 15.9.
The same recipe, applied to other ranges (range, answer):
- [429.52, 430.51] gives 18.2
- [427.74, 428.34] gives 16.8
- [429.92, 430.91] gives 18.4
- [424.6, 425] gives 16.2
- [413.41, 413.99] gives 16.4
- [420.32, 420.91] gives 16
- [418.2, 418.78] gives 15.6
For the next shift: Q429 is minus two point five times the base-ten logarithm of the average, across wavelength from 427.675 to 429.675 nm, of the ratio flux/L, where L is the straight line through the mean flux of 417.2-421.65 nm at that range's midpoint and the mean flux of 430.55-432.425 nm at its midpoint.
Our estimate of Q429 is 0.09 mag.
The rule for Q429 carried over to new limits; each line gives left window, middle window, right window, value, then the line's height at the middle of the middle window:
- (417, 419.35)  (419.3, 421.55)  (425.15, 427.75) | 0.024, 15.6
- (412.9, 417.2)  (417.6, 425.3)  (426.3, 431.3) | 0.058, 16.6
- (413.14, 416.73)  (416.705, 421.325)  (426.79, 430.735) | 0.069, 16.3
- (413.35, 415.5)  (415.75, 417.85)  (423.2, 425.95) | 0.030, 16.1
